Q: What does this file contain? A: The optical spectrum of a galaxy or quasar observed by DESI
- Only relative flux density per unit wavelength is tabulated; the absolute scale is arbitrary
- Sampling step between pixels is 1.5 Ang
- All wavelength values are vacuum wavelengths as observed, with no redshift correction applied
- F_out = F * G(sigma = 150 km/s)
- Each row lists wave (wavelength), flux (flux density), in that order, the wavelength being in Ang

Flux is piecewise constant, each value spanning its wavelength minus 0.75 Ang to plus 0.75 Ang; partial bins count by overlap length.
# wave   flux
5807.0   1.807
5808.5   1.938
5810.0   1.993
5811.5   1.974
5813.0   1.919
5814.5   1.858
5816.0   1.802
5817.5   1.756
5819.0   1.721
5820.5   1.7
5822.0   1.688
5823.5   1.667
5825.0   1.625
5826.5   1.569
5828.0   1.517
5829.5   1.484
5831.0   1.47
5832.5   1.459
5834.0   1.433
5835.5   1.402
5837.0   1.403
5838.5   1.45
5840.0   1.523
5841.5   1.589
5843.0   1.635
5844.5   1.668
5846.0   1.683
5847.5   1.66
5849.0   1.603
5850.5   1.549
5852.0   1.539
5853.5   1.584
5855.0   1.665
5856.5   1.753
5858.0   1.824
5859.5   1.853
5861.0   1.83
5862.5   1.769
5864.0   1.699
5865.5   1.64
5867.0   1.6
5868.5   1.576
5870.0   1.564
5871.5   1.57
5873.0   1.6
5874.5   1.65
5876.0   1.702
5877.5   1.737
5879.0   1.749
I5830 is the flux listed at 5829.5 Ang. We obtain 1.484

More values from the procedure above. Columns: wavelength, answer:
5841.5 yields 1.589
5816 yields 1.802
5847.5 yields 1.66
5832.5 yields 1.459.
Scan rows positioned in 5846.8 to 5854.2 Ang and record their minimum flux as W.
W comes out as 1.539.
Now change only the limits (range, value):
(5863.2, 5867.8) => 1.6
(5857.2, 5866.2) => 1.64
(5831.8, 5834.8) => 1.433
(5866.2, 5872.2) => 1.564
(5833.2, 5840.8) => 1.402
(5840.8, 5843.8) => 1.589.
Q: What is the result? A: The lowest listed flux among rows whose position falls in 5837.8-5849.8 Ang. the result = 1.45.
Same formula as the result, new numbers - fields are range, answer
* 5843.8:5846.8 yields 1.668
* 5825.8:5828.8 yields 1.517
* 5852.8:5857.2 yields 1.584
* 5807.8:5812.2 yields 1.938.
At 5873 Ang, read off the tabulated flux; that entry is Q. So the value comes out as 1.6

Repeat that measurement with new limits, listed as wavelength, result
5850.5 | 1.549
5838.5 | 1.45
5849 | 1.603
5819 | 1.721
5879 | 1.749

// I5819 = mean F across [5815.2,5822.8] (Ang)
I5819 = 1.73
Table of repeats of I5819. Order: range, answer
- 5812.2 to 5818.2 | 1.84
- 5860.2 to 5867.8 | 1.71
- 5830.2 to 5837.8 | 1.43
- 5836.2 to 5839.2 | 1.43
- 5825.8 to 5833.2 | 1.5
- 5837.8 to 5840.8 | 1.49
